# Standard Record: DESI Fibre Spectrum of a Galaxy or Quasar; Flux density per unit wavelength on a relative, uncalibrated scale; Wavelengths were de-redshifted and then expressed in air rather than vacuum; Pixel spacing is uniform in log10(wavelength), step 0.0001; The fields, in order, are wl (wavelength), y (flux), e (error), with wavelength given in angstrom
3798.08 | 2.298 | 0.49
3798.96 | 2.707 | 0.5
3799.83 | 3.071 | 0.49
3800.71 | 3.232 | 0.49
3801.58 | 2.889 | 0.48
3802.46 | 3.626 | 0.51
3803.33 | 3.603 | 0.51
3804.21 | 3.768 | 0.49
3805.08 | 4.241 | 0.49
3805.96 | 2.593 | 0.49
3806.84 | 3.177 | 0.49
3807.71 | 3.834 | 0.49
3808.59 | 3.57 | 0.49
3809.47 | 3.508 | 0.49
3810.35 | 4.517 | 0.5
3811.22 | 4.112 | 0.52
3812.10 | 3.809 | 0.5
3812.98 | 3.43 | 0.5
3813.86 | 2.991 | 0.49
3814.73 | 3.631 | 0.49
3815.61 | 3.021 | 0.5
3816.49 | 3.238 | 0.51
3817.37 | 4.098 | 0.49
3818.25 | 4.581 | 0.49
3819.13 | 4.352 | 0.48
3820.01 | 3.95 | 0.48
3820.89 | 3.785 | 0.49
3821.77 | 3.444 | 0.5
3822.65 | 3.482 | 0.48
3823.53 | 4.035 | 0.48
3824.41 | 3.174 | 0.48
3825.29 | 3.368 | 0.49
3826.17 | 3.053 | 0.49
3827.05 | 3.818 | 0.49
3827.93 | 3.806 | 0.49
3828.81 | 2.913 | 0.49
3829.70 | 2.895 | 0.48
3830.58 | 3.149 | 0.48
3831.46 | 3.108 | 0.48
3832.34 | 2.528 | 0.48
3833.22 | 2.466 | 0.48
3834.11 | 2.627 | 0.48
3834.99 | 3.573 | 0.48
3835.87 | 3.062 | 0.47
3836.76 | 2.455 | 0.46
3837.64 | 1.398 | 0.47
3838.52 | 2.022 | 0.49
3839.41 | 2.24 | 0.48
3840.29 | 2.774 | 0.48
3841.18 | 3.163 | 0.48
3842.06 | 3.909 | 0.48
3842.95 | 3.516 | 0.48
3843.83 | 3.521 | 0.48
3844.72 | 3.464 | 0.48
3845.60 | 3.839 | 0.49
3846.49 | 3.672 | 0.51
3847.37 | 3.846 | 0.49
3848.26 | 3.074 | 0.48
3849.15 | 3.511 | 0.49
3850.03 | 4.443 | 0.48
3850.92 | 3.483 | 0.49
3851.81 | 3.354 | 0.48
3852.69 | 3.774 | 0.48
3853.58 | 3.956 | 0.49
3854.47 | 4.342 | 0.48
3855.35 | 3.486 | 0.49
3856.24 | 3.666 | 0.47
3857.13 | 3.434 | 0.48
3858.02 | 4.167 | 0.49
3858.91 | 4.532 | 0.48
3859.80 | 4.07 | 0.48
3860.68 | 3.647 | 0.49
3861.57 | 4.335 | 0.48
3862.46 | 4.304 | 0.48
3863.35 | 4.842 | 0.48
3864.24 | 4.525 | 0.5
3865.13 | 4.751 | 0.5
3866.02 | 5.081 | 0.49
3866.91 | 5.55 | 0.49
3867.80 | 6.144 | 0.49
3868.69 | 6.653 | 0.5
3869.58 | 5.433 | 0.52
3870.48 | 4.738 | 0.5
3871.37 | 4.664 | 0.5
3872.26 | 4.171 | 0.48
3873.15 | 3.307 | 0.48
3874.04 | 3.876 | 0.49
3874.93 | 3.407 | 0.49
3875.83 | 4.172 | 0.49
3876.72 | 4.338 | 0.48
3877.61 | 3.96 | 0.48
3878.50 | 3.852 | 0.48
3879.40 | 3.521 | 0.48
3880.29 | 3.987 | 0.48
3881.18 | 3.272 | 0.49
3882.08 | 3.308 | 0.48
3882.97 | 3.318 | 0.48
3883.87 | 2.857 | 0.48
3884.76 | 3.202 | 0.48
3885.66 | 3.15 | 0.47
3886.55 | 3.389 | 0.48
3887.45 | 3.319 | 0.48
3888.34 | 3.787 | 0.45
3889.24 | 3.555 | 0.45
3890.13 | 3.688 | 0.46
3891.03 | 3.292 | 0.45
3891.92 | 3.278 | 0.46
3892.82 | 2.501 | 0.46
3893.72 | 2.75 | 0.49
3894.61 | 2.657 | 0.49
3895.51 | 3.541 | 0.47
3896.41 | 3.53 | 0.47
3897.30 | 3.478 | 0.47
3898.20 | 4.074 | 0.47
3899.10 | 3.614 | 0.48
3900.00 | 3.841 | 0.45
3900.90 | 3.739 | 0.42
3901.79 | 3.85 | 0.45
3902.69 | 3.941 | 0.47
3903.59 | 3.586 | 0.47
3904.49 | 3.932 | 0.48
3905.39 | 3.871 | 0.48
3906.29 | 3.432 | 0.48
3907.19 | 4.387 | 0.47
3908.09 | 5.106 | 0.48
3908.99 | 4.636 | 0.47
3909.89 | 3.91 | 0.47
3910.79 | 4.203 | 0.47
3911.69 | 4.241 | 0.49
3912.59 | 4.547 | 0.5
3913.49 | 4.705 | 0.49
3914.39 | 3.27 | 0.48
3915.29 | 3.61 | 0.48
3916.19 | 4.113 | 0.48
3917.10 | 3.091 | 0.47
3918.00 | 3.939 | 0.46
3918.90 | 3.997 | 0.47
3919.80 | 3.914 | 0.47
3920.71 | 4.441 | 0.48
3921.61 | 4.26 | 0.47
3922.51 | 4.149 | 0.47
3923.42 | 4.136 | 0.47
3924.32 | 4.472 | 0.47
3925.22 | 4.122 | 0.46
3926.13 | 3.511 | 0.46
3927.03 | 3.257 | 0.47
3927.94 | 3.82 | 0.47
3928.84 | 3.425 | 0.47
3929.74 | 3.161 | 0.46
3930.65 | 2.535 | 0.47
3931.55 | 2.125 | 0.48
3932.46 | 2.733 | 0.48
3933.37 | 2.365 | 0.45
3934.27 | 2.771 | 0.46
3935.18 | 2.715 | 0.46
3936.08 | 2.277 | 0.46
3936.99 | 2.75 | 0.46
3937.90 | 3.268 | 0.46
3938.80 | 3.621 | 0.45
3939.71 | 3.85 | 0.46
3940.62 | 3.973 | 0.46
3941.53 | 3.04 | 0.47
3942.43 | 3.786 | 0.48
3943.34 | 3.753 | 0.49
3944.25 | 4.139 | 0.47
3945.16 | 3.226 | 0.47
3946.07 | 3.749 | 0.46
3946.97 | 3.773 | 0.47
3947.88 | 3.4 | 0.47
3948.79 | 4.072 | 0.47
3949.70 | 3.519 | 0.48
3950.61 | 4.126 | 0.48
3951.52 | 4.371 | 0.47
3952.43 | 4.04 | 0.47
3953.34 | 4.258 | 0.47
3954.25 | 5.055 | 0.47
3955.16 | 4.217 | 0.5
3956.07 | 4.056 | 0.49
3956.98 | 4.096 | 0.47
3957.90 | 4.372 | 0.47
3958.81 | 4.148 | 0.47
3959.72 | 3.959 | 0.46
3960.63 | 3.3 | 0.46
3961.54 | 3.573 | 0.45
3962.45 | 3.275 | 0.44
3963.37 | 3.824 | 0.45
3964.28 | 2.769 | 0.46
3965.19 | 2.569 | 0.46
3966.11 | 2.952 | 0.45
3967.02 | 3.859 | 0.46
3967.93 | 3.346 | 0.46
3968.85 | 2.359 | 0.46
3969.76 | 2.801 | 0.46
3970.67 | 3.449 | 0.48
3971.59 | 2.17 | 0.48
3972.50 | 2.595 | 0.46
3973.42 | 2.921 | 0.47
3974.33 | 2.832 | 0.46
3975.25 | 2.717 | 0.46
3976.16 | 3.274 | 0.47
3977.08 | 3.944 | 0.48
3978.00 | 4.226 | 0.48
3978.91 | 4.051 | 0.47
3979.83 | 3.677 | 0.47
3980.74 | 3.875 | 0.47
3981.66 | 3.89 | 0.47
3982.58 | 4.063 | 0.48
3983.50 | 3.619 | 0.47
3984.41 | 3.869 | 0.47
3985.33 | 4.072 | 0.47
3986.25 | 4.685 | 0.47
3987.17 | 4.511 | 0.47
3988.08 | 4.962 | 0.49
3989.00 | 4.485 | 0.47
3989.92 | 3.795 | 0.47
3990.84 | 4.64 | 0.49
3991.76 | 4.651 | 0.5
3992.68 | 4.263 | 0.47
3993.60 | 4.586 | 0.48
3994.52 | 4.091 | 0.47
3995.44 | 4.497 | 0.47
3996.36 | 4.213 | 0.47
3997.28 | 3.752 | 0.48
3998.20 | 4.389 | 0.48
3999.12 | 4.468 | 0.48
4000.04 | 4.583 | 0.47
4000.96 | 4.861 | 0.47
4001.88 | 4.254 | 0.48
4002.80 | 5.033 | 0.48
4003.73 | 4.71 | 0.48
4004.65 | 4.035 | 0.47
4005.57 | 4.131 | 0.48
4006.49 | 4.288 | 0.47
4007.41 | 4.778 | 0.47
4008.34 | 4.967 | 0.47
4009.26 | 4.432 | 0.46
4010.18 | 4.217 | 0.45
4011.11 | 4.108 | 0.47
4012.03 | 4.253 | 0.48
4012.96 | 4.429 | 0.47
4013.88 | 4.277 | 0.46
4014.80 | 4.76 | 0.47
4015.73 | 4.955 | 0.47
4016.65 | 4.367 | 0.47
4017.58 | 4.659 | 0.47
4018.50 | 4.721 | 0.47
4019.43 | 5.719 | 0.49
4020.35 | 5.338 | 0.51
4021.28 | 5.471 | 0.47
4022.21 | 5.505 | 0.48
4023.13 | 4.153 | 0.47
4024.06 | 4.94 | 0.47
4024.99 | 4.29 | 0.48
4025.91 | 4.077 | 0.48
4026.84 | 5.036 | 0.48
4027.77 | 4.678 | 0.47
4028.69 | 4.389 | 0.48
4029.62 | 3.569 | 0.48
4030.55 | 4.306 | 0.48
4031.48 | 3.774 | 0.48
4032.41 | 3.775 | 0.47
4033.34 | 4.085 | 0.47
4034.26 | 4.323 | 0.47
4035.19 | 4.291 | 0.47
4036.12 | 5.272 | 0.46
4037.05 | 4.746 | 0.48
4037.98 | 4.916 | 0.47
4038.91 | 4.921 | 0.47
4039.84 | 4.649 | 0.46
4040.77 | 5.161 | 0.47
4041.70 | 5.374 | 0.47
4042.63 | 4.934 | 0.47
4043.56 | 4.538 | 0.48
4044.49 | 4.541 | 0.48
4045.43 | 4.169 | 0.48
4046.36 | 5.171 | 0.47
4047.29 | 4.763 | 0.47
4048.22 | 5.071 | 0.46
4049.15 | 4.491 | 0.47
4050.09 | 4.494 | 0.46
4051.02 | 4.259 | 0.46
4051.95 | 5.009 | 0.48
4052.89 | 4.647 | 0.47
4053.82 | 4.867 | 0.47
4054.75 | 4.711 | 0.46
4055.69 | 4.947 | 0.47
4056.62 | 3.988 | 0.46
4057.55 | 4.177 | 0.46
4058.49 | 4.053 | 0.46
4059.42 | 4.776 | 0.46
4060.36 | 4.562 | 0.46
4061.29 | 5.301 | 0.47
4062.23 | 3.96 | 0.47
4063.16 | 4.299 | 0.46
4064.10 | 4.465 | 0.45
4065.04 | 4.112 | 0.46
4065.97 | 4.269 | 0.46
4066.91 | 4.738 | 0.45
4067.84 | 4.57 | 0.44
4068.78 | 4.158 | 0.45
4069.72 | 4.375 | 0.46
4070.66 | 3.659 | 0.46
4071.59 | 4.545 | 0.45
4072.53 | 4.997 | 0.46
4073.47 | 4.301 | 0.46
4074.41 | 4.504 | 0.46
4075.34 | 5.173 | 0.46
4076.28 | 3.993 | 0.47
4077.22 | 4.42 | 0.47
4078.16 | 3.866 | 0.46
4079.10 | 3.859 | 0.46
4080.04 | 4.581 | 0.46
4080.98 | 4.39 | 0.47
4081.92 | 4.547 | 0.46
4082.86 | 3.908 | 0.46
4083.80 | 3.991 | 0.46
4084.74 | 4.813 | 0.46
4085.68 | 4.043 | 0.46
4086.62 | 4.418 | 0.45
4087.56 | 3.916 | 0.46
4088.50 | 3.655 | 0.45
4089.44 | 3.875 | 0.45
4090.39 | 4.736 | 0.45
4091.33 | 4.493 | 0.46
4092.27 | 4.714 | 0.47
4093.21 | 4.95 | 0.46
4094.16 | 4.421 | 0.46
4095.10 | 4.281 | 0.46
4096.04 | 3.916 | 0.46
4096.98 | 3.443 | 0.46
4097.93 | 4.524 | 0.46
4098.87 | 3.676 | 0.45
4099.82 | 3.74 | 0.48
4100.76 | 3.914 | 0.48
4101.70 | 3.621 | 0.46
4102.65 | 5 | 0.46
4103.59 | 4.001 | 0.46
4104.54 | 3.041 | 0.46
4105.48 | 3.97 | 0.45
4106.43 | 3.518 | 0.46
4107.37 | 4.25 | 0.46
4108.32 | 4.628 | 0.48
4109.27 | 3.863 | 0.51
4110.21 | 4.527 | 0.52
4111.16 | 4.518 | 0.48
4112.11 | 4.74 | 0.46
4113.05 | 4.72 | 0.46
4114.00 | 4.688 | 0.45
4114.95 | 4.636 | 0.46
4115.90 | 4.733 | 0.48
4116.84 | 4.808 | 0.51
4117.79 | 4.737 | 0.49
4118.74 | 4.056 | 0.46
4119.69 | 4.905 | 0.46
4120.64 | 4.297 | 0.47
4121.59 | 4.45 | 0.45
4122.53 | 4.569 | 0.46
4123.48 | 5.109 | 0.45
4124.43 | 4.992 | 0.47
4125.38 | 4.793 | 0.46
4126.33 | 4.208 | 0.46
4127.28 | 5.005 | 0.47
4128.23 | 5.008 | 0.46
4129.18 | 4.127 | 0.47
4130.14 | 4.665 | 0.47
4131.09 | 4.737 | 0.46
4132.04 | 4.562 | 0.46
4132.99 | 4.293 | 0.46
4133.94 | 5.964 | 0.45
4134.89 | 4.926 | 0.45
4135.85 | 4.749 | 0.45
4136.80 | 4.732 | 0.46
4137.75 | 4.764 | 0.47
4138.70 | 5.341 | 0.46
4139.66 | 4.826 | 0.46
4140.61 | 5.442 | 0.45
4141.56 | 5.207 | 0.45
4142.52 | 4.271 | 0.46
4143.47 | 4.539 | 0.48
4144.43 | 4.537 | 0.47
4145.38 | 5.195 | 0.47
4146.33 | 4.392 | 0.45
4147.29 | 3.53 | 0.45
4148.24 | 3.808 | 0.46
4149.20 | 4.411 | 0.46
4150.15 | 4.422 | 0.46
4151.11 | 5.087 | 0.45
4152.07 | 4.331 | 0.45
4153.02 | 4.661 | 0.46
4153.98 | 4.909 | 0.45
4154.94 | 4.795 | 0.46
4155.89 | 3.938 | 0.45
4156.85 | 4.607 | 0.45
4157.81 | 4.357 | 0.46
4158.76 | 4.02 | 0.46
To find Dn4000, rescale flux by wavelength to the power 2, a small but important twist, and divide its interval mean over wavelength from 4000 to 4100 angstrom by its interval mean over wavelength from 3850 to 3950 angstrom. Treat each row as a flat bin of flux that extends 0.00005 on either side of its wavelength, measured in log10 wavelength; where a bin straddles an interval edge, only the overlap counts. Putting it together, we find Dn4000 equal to 1.3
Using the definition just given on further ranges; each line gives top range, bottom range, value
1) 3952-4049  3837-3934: 1.19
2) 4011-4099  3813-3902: 1.36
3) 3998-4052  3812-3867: 1.42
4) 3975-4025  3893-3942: 1.27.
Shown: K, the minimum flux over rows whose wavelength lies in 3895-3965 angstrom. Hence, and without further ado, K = 2.125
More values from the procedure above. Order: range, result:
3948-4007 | 2.17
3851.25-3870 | 3.354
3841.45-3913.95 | 2.501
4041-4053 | 4.169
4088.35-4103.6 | 3.443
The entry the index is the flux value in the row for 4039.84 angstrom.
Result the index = 4.649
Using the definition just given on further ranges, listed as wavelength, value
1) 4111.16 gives 4.518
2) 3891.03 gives 3.292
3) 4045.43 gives 4.169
